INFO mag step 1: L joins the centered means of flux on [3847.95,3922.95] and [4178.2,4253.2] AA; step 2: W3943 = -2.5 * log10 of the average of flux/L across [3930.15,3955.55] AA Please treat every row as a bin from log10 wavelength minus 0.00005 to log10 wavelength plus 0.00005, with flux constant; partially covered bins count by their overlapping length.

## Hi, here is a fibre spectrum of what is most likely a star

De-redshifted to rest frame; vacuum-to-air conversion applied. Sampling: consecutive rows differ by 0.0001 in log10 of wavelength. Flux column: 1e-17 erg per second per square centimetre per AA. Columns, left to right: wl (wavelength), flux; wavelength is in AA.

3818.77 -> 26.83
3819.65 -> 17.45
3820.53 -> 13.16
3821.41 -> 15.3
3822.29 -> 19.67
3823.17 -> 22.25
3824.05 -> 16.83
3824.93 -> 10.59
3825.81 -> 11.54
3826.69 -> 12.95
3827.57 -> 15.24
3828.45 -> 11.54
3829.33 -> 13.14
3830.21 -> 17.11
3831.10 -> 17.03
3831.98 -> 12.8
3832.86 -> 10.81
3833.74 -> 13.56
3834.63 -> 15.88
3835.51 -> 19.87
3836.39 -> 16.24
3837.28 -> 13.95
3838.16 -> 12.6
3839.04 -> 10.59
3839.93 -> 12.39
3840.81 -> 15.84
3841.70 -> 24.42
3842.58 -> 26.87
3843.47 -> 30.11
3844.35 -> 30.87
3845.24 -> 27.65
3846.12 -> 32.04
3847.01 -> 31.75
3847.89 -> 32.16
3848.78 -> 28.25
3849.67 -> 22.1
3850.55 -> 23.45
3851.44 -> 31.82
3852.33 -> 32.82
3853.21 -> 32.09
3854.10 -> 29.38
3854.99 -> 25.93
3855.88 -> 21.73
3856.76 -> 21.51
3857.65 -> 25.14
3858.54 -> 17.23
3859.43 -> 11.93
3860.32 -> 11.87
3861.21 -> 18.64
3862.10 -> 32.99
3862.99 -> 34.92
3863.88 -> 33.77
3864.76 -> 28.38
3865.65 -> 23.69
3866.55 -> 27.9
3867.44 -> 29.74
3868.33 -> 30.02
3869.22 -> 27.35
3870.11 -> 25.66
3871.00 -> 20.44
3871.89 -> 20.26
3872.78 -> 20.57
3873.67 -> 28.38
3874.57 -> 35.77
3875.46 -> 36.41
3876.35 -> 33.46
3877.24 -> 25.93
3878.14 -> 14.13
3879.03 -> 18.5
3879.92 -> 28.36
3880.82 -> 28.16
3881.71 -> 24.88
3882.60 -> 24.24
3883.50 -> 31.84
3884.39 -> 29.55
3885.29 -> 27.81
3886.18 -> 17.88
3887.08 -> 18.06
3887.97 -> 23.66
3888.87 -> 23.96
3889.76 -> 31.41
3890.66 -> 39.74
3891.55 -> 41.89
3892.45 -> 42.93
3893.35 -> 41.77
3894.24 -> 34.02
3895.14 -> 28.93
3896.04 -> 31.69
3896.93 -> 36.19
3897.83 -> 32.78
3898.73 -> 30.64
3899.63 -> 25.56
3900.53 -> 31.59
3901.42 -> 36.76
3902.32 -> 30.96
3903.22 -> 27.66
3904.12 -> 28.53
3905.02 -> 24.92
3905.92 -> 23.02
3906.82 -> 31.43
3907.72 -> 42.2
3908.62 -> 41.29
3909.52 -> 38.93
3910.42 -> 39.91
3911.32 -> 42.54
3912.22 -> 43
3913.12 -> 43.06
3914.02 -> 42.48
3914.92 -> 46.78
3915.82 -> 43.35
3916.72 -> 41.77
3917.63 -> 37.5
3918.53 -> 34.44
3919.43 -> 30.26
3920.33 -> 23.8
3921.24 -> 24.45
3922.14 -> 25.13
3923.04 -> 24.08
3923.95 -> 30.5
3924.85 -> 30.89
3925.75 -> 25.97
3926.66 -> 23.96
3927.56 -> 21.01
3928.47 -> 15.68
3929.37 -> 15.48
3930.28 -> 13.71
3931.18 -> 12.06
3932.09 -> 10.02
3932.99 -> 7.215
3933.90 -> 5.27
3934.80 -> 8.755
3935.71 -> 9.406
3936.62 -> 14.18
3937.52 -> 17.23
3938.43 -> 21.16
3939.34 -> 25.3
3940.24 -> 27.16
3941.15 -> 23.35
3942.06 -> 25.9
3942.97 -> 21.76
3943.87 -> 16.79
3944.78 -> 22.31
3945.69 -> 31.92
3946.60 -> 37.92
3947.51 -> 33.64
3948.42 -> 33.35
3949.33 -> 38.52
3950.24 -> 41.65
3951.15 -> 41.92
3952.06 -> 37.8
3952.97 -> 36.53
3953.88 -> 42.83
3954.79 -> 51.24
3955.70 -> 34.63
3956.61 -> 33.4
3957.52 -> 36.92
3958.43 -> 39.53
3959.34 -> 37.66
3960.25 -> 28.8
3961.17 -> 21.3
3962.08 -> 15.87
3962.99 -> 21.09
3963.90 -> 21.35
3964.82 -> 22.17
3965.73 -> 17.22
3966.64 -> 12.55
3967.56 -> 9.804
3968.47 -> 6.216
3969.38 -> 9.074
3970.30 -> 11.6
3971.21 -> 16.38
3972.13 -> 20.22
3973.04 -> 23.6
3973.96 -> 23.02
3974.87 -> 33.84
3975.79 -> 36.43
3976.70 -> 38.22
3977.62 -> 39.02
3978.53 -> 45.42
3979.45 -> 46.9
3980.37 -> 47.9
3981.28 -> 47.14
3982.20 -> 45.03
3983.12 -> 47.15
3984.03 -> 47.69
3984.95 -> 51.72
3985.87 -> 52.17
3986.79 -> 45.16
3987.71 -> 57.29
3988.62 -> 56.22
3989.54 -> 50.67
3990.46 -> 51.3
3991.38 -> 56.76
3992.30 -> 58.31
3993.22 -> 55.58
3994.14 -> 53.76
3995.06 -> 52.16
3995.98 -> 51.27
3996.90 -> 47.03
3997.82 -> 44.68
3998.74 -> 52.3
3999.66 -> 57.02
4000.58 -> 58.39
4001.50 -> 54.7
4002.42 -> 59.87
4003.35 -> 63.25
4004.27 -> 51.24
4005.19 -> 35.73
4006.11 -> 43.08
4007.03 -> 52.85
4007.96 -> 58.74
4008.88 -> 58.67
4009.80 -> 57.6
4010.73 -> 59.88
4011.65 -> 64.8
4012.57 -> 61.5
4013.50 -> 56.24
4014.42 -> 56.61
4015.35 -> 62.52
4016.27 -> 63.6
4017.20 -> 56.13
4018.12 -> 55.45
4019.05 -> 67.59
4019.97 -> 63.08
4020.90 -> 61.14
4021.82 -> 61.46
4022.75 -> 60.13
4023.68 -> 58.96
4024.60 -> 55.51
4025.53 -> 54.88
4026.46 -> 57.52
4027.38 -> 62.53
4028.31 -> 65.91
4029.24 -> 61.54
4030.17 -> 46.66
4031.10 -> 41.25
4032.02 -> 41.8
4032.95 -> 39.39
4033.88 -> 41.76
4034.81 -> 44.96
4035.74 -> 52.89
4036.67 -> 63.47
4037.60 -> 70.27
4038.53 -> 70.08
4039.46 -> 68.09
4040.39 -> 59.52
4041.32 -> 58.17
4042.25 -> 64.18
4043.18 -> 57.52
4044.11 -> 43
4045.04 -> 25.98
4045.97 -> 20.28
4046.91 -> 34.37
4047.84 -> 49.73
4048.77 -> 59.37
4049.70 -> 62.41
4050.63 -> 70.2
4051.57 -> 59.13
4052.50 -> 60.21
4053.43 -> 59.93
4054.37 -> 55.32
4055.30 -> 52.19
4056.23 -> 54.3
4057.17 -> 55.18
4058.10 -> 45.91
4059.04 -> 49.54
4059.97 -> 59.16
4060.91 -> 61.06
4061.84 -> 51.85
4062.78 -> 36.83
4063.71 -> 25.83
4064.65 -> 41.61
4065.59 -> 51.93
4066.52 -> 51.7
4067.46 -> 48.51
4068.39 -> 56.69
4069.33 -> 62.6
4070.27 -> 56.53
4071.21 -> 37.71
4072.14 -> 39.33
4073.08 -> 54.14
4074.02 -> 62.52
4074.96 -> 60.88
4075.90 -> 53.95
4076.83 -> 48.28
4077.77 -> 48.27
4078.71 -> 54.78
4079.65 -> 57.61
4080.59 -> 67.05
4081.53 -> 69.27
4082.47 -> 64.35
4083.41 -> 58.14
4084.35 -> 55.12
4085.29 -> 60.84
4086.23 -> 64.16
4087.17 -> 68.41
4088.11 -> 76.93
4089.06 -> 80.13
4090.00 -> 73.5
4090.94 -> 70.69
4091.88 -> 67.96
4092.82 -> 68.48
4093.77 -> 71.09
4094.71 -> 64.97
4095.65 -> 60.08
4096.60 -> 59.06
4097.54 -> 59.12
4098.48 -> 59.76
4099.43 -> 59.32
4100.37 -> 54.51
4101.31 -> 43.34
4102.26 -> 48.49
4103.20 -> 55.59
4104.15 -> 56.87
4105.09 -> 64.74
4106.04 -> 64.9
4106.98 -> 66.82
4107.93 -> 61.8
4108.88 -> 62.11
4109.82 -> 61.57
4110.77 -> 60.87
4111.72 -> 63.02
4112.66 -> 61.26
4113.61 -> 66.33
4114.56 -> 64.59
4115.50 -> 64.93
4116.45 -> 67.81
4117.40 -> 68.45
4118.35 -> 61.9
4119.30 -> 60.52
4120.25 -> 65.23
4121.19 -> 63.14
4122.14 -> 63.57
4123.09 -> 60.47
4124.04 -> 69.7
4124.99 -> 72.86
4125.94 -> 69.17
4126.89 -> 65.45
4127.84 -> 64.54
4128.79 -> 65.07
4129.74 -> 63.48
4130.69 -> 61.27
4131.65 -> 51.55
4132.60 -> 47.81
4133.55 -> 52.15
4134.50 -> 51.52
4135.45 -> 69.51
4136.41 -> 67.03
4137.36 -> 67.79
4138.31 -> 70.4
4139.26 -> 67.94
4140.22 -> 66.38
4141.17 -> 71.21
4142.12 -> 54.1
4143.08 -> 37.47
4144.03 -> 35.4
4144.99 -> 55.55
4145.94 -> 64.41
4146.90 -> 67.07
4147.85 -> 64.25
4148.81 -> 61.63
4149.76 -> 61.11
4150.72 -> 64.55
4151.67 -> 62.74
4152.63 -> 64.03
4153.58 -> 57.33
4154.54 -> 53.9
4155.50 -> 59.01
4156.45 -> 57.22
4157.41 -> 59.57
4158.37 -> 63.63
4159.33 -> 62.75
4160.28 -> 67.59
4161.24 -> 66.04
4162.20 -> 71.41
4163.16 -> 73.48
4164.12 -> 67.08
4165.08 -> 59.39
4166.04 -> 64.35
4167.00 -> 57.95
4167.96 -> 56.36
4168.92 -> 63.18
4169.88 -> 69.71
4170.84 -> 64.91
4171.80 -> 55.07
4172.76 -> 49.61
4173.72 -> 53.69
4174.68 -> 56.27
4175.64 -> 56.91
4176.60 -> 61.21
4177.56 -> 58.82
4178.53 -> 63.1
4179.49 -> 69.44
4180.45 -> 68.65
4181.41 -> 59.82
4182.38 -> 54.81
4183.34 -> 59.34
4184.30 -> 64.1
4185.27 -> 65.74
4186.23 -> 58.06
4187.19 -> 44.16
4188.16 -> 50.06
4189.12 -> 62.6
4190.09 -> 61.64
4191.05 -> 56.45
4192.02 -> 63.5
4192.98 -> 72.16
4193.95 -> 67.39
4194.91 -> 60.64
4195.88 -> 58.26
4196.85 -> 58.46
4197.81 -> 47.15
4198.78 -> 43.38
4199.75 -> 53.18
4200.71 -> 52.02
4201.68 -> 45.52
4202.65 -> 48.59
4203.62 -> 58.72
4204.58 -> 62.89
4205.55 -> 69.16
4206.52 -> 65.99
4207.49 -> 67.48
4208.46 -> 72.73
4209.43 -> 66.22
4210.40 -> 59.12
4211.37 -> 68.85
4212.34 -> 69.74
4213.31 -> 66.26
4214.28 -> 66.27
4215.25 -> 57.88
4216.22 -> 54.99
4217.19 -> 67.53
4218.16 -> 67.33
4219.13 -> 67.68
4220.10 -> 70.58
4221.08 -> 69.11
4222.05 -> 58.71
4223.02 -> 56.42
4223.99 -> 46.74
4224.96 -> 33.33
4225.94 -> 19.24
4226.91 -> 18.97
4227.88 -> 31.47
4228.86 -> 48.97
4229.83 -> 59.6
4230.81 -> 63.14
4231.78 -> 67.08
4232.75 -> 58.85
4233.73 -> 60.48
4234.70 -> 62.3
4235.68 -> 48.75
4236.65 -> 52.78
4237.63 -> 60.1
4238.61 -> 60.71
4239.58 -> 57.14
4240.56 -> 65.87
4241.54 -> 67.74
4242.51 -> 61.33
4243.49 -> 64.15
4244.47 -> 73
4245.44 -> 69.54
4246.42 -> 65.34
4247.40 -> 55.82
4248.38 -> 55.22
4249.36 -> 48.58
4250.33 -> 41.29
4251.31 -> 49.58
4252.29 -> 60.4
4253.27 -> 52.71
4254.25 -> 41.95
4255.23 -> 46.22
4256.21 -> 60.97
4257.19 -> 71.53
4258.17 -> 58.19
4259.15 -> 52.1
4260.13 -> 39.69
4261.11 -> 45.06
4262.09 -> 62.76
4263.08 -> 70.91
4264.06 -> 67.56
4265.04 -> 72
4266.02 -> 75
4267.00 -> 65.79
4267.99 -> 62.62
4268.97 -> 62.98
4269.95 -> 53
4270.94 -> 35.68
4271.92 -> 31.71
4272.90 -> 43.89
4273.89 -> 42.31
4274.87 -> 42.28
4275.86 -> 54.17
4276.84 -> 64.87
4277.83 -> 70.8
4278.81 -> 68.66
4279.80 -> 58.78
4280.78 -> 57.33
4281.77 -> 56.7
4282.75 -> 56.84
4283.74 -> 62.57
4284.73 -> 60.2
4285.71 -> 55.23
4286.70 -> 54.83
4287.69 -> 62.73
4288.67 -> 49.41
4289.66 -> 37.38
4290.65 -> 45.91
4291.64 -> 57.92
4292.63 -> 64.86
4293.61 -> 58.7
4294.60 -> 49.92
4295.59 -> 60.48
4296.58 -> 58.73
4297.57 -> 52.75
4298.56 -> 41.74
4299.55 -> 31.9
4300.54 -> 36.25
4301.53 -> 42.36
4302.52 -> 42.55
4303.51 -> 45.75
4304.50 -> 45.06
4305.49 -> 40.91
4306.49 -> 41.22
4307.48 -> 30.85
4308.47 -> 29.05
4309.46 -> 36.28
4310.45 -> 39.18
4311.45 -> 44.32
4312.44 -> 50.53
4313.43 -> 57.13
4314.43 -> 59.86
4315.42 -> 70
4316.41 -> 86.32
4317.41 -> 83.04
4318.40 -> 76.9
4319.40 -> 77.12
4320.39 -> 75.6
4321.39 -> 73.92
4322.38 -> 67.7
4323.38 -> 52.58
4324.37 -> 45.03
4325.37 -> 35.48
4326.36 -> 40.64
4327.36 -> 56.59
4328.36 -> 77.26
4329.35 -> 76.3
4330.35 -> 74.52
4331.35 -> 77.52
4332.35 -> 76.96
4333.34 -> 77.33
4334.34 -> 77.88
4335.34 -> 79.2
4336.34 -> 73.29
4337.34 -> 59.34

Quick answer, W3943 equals 0.34 mag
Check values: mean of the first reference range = 29.8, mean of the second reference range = 58.4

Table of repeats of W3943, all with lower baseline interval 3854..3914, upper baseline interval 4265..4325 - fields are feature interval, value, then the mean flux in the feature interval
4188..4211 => -0.22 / 59.5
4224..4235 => 0.07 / 47.3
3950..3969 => 0.17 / 28.8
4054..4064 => -0.25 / 50.1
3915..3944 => 0.38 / 22.5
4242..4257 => -0.10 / 56.7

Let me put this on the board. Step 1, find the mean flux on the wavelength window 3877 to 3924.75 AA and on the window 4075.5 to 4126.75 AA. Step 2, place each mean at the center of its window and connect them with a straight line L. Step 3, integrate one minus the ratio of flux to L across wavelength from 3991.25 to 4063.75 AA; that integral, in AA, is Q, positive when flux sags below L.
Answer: -5.0 AA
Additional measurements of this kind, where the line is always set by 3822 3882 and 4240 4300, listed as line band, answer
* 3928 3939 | 6.2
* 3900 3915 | -4.8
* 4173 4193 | -4.2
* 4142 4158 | -3.8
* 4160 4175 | -4.5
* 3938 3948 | 1.3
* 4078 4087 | -4.4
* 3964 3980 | 4.0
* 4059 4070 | -2.8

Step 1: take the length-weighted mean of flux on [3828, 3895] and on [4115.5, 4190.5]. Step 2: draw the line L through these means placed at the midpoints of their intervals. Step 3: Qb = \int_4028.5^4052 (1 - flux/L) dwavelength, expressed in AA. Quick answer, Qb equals -2.6 AA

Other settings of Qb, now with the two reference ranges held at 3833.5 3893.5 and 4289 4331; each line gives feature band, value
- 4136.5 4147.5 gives -4.2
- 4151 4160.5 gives -3.5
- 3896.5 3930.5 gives -3.5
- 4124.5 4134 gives -4.2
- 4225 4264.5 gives -4.1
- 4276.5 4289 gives -1.8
